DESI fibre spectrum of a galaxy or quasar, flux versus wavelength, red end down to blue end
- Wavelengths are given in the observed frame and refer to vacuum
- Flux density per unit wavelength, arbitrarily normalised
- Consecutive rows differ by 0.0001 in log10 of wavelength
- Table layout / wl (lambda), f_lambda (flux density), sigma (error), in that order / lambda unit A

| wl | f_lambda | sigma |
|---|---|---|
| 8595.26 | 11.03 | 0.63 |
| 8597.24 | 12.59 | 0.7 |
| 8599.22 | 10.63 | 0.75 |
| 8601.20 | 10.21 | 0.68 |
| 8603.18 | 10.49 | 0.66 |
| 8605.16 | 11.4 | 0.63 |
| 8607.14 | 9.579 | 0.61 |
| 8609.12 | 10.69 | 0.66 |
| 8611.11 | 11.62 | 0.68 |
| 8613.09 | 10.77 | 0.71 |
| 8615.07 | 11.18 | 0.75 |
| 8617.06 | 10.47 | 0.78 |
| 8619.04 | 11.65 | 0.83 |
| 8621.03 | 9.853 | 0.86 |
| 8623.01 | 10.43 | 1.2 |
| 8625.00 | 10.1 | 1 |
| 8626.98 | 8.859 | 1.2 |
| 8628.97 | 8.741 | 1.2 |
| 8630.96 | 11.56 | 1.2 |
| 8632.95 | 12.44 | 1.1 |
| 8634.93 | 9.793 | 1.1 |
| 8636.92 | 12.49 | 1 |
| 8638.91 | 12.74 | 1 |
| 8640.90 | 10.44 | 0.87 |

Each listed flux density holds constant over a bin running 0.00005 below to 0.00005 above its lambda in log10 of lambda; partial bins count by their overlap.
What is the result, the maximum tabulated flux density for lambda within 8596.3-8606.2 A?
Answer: 12.59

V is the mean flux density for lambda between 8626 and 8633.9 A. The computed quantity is 10.4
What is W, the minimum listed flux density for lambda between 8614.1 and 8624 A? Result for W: 9.853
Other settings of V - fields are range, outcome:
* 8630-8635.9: 11.3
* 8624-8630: 9.24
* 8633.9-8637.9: 11.2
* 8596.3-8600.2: 11.6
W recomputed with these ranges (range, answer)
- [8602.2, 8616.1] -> 9.579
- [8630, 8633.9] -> 11.56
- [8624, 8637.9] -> 8.741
